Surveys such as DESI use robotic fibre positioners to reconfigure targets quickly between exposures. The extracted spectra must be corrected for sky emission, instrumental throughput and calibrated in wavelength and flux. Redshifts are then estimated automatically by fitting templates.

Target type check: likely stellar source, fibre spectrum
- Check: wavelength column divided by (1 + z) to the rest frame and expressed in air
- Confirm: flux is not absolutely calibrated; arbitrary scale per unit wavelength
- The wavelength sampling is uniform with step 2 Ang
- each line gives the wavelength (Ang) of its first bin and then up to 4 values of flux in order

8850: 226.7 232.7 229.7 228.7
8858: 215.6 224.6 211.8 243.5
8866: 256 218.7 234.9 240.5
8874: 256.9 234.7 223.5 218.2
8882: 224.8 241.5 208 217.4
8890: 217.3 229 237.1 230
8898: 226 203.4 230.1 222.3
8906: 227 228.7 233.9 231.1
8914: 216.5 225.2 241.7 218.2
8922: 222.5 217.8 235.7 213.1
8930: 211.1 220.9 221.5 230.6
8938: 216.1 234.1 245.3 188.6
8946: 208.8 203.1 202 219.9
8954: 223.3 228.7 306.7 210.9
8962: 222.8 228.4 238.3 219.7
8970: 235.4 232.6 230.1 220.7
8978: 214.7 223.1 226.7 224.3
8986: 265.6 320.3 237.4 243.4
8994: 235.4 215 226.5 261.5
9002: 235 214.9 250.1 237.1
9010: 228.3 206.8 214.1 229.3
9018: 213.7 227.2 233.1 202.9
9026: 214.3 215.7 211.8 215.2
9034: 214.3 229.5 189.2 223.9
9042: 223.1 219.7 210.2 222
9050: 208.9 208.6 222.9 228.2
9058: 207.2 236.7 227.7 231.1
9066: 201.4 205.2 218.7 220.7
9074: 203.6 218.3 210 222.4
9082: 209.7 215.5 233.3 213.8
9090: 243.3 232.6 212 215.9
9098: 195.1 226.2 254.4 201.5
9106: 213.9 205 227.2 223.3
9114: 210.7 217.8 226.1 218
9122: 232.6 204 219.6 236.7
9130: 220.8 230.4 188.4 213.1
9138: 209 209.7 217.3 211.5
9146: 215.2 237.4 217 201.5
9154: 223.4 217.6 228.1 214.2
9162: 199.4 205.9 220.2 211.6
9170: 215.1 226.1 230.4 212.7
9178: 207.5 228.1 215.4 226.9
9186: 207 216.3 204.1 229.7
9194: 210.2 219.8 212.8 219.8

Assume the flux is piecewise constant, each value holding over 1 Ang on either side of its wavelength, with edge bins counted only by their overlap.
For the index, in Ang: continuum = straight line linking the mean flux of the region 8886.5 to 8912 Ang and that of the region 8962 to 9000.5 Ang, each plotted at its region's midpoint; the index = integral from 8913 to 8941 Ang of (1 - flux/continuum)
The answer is 0.7 Ang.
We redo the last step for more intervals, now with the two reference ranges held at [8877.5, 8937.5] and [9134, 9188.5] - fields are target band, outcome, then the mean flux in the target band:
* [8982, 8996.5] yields -1.77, 248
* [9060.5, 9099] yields 0.13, 218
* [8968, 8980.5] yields -0.22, 226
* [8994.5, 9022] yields -0.90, 228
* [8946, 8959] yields -0.37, 229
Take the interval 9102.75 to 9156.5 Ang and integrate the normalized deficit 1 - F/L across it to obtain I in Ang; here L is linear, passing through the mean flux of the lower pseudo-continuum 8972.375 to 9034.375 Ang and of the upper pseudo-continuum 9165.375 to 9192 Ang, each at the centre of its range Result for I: 0.98 Ang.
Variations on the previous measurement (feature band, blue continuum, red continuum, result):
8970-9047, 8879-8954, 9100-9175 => -2.5 Ang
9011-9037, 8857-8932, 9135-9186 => 0.5 Ang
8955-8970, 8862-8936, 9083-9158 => -0.8 Ang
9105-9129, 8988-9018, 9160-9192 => 0.2 Ang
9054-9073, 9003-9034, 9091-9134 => 0.0 Ang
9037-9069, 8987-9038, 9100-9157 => 1.2 Ang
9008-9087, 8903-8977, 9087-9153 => 1.2 Ang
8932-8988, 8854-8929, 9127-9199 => -1.0 Ang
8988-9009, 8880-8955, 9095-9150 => -1.8 Ang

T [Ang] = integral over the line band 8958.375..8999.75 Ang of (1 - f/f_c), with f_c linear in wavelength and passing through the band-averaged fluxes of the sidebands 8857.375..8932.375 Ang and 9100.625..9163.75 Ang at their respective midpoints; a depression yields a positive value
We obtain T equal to -2.2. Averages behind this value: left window 227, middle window 235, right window 217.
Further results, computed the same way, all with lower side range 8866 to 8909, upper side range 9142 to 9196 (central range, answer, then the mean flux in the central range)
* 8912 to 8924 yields 0.1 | 225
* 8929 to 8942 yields 0.1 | 224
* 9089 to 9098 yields -0.1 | 223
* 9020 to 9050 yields 0.8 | 216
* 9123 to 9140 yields 0.3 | 215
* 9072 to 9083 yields 0.3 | 214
